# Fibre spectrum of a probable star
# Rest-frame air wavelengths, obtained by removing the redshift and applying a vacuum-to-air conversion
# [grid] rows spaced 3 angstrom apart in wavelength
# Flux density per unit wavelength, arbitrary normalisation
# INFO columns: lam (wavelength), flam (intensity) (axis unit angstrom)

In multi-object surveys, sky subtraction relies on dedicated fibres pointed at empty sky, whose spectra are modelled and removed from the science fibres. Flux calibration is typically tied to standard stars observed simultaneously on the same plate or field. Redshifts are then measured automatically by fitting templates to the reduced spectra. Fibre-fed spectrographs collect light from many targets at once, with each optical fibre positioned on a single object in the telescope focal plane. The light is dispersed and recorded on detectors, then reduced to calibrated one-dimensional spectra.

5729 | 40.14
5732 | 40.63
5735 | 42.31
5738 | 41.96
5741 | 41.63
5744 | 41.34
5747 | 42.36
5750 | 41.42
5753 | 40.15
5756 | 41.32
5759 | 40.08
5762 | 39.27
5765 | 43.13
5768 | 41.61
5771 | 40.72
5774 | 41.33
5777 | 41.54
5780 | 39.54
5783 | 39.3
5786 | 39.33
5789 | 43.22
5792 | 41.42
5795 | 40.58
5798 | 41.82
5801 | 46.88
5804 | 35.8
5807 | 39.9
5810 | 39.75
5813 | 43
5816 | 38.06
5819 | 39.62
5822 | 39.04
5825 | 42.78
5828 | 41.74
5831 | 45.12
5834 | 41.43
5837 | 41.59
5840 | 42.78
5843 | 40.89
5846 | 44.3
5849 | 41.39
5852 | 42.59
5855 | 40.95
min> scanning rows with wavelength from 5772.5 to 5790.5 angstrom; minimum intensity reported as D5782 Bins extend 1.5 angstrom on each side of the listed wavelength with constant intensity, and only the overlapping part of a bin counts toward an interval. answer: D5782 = 39.3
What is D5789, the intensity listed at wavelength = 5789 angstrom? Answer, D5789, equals 43.22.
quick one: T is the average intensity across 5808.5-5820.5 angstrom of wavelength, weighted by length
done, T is 40.1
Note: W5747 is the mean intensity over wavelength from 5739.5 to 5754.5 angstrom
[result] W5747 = 41.4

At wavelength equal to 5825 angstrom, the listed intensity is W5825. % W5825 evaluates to 42.78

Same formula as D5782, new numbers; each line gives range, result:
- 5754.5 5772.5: 39.27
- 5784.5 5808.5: 35.8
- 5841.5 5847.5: 40.89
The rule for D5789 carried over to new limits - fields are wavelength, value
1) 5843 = 40.89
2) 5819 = 39.62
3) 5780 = 39.54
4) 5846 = 44.3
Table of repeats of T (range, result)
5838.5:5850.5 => 42.3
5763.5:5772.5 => 41.8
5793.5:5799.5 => 41.2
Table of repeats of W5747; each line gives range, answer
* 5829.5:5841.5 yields 42.7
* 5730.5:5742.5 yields 41.6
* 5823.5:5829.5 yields 42.3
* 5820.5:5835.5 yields 42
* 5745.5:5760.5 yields 41.1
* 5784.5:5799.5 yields 41.3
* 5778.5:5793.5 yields 40.6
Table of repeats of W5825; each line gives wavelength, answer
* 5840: 42.78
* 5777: 41.54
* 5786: 39.33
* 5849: 41.39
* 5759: 40.08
